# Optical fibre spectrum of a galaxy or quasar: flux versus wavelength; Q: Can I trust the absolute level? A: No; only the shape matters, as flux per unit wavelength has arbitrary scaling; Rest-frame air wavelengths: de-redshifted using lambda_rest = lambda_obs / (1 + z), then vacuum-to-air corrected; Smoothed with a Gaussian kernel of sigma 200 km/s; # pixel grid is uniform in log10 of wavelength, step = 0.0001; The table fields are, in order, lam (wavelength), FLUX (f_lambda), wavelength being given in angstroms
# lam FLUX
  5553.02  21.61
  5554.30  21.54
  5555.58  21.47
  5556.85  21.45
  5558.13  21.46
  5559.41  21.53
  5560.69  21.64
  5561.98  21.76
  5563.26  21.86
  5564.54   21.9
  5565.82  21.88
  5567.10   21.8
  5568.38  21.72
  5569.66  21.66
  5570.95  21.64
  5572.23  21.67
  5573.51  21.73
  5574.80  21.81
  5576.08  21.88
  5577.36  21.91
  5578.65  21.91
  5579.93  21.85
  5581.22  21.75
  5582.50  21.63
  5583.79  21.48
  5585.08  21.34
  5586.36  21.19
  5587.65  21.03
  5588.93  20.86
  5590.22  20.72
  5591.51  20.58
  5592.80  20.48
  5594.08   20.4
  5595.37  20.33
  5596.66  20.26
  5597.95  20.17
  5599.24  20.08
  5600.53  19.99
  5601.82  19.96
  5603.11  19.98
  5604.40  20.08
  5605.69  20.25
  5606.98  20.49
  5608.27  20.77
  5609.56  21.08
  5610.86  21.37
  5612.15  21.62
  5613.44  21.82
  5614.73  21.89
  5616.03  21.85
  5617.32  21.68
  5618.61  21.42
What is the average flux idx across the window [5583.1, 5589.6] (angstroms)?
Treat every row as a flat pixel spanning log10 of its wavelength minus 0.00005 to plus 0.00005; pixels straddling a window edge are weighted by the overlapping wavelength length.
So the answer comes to 21.2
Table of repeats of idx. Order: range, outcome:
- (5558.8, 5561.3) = 21.6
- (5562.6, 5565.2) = 21.9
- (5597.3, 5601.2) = 20.1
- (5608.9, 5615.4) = 21.5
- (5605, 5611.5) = 20.8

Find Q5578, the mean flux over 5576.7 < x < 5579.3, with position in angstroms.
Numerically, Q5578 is 21.9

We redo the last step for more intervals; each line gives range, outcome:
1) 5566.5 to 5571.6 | 21.7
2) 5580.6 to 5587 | 21.5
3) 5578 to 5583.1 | 21.8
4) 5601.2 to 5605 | 20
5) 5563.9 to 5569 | 21.8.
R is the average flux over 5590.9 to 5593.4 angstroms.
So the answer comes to 20.5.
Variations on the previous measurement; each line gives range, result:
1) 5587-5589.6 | 20.9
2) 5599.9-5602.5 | 20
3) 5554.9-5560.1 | 21.5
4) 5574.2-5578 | 21.9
